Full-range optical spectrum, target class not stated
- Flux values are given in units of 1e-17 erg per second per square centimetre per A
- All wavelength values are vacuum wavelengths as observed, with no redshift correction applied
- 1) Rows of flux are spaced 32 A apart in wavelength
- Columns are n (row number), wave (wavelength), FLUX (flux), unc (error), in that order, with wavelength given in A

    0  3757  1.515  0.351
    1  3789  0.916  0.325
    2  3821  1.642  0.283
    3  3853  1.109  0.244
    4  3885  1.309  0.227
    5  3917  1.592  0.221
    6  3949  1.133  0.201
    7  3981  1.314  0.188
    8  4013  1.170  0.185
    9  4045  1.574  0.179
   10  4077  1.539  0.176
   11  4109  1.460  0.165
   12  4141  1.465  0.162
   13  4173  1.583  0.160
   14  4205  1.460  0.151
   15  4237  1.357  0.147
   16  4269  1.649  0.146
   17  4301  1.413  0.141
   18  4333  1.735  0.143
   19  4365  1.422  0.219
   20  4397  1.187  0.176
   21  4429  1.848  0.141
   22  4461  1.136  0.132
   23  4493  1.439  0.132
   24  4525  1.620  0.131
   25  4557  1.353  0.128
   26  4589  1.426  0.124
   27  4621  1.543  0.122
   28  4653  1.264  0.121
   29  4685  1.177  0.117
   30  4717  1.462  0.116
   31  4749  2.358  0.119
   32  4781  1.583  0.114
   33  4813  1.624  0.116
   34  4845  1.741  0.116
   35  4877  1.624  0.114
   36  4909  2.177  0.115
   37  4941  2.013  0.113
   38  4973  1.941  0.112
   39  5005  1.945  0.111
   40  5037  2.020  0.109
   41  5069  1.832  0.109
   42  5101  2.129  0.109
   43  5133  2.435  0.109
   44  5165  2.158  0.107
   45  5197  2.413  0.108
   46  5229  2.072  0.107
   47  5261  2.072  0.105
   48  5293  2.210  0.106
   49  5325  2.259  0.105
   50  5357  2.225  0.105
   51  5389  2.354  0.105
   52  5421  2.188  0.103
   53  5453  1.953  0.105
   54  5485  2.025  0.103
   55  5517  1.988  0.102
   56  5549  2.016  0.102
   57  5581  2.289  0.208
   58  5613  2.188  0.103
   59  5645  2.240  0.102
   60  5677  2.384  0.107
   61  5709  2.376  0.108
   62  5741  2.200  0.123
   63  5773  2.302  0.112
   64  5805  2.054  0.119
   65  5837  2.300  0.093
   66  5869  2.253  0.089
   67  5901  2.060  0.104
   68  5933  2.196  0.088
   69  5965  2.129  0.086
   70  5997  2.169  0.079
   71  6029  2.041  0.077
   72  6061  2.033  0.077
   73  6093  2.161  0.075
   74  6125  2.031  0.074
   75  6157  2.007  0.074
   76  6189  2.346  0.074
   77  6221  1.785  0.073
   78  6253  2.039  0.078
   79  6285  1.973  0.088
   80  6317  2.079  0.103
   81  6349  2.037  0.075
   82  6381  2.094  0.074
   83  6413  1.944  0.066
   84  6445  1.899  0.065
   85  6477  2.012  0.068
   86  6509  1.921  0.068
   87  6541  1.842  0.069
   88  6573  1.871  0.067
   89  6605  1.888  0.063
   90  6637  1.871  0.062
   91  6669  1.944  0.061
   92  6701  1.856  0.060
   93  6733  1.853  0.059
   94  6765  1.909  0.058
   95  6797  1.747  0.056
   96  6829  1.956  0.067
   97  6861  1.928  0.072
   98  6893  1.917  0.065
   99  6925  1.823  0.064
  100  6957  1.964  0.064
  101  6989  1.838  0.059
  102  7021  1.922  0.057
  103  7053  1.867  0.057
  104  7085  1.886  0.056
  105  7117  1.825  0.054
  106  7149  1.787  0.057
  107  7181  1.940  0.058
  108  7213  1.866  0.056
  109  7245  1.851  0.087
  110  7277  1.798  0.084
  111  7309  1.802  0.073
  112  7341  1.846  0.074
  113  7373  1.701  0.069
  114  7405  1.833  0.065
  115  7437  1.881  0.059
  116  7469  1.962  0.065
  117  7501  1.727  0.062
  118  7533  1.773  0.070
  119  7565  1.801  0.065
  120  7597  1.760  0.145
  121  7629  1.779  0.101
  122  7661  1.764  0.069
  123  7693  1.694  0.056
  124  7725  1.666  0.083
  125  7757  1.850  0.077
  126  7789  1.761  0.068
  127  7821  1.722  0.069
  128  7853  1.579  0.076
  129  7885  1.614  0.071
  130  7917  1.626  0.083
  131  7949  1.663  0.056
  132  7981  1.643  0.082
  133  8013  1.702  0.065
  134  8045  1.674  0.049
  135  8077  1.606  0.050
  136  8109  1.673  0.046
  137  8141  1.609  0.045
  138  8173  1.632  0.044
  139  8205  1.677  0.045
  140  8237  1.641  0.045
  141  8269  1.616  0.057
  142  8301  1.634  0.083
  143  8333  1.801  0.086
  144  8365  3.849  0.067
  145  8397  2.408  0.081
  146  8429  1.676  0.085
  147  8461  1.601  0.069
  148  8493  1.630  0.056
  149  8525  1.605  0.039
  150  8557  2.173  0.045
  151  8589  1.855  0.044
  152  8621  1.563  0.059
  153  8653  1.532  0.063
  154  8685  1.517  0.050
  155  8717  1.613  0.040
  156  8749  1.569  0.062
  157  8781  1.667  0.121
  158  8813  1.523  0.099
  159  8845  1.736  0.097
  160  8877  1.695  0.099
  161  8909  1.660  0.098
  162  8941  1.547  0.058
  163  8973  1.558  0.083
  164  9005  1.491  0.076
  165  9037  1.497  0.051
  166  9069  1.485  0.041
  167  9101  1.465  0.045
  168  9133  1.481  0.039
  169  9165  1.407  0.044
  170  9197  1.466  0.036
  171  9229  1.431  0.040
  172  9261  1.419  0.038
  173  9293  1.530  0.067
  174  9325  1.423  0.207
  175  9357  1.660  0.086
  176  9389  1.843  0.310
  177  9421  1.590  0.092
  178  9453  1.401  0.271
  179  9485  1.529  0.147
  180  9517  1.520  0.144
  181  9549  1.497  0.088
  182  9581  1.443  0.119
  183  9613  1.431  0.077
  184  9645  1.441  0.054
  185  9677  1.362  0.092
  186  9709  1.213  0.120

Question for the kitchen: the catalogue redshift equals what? 0.274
